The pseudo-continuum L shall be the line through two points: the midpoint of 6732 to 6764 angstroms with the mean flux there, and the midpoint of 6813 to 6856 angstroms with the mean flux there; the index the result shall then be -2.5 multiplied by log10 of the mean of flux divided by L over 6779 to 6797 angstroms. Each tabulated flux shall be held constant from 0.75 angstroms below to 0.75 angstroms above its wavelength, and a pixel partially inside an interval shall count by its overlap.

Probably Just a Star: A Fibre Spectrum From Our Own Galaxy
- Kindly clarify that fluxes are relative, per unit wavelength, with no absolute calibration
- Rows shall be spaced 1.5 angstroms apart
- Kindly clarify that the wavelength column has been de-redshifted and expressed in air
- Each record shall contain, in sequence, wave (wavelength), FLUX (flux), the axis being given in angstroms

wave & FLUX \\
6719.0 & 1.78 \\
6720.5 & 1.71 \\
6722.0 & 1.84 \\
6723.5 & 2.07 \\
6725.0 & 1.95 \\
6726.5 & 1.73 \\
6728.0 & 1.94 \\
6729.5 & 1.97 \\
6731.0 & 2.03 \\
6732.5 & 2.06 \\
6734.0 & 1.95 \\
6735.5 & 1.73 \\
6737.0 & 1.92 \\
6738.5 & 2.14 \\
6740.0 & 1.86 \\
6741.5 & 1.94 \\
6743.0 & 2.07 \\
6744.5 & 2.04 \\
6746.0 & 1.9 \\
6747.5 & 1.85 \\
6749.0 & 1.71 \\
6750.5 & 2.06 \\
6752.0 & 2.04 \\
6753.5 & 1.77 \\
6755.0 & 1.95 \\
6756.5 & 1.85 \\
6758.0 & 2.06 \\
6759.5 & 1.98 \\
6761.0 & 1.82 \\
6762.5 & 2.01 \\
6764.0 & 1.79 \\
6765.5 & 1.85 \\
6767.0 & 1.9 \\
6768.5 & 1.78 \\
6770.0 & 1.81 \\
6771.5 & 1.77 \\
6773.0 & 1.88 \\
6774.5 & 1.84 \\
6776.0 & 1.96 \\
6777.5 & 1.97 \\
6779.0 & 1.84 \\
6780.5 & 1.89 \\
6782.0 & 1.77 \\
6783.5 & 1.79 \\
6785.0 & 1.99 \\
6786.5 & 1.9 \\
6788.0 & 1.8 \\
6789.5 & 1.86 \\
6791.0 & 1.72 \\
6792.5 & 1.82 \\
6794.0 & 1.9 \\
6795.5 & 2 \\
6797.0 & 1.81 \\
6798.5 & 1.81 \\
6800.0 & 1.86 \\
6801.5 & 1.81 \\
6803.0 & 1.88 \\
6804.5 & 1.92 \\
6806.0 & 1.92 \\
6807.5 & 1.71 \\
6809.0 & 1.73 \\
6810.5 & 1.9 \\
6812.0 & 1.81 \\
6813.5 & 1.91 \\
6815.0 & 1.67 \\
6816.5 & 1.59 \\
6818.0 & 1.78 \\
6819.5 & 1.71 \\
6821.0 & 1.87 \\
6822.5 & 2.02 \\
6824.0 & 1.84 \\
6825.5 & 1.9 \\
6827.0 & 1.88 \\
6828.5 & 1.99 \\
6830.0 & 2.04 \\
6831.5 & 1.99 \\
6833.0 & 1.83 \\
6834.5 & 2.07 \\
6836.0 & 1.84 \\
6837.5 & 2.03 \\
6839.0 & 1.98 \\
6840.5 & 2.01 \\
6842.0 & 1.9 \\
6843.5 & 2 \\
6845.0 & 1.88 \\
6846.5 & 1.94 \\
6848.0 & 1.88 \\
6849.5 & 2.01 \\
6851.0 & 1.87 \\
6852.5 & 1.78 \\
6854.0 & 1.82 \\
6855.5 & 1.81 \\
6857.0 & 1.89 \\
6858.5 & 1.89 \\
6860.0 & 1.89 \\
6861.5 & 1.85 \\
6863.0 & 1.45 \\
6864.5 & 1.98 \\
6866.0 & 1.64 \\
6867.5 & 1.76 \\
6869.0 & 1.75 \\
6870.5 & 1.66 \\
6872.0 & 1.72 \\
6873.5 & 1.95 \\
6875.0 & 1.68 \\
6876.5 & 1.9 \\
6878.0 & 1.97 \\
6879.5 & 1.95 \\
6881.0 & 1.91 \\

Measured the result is 0.034 mag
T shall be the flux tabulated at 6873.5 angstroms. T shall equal 1.95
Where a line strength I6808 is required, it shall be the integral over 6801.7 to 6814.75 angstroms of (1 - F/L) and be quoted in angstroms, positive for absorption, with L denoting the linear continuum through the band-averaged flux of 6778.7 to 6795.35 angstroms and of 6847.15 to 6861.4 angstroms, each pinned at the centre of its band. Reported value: 0.1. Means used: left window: 1.85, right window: 1.87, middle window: 1.84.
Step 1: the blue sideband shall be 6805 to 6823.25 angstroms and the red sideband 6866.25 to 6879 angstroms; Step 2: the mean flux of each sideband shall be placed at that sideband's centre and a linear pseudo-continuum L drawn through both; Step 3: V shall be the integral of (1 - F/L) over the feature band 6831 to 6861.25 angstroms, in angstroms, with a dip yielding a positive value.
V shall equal -1.9 angstroms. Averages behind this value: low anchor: 1.8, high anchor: 1.8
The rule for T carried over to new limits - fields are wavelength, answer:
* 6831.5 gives 1.99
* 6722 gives 1.84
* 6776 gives 1.96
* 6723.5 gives 2.07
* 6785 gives 1.99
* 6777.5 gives 1.97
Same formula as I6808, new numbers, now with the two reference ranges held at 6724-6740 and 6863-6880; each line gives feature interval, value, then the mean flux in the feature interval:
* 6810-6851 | -1.34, 1.9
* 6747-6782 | 0.42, 1.88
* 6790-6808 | 0.22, 1.85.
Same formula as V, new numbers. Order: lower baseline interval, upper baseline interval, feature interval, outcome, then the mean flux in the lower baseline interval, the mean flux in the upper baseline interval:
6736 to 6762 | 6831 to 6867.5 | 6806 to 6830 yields 0.9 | 1.94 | 1.88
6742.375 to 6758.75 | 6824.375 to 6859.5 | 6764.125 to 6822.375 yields 2.8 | 1.94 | 1.92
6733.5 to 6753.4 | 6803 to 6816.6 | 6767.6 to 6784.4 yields 0.2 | 1.93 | 1.81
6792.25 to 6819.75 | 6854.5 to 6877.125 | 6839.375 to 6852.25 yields -1.0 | 1.82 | 1.79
